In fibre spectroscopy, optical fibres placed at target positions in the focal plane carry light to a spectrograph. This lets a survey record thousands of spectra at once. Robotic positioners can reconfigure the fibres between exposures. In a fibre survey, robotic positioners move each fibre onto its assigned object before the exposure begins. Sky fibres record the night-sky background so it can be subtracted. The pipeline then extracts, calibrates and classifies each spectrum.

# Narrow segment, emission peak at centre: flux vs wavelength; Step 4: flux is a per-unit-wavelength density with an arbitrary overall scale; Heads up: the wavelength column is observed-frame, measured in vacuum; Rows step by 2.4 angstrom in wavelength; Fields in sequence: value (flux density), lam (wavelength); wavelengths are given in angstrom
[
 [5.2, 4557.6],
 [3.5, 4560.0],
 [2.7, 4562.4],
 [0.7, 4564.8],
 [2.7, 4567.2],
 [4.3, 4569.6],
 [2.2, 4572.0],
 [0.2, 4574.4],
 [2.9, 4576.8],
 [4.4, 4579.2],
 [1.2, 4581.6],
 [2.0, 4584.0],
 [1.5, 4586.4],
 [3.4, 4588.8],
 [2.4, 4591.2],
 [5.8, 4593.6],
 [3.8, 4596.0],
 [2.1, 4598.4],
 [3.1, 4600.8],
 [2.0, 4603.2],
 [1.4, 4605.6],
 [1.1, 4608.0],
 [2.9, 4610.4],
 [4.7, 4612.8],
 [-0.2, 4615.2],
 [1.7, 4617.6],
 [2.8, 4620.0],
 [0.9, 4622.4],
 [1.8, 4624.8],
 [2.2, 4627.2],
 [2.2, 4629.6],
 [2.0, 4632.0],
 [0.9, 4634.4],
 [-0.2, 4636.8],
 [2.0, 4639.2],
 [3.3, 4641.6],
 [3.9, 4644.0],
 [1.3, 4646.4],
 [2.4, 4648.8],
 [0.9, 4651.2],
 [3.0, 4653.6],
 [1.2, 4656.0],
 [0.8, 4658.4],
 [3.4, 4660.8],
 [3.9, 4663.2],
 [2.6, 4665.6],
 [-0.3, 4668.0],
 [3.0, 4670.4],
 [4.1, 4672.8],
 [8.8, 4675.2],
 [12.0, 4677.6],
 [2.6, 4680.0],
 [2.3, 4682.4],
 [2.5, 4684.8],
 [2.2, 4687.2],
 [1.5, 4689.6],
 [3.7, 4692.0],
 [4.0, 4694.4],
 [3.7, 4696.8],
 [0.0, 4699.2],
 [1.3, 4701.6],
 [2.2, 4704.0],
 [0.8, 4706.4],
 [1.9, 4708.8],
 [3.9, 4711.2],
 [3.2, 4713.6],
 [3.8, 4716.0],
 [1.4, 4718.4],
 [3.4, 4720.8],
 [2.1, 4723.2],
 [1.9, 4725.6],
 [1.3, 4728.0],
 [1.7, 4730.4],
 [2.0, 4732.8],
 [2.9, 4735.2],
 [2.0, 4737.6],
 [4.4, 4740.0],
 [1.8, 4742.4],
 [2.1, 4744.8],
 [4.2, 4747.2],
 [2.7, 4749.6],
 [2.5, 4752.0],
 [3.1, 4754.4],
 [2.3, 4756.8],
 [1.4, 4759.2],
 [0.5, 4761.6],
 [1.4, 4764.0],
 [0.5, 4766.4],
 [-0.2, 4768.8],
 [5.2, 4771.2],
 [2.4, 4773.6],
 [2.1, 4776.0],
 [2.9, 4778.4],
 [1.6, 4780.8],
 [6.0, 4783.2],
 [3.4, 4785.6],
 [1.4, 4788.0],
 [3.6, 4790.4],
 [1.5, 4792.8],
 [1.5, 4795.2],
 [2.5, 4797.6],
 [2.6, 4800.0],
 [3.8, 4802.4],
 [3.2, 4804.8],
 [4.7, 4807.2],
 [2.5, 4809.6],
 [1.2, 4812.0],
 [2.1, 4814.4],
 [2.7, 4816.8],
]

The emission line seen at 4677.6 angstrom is [O II] 3727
